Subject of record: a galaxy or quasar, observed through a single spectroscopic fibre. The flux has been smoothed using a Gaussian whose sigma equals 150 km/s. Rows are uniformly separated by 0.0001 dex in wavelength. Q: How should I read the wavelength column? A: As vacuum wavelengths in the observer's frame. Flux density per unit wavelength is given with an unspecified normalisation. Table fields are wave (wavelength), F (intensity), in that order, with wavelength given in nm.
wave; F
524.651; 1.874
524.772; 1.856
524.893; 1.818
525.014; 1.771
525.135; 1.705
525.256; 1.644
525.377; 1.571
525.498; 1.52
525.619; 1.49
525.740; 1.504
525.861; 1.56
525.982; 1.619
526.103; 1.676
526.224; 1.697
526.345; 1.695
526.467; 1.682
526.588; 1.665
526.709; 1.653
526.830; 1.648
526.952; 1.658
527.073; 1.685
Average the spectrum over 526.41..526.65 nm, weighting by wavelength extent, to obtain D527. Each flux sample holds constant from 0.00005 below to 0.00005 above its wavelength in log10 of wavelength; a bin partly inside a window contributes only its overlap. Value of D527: 1.68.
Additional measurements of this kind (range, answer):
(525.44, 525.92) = 1.52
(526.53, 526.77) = 1.66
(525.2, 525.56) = 1.58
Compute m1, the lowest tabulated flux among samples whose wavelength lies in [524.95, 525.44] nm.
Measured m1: 1.571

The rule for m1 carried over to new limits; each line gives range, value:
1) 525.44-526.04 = 1.49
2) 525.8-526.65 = 1.56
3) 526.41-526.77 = 1.653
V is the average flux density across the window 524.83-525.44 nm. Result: 1.7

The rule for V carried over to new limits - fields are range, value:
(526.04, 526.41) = 1.69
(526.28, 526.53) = 1.69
